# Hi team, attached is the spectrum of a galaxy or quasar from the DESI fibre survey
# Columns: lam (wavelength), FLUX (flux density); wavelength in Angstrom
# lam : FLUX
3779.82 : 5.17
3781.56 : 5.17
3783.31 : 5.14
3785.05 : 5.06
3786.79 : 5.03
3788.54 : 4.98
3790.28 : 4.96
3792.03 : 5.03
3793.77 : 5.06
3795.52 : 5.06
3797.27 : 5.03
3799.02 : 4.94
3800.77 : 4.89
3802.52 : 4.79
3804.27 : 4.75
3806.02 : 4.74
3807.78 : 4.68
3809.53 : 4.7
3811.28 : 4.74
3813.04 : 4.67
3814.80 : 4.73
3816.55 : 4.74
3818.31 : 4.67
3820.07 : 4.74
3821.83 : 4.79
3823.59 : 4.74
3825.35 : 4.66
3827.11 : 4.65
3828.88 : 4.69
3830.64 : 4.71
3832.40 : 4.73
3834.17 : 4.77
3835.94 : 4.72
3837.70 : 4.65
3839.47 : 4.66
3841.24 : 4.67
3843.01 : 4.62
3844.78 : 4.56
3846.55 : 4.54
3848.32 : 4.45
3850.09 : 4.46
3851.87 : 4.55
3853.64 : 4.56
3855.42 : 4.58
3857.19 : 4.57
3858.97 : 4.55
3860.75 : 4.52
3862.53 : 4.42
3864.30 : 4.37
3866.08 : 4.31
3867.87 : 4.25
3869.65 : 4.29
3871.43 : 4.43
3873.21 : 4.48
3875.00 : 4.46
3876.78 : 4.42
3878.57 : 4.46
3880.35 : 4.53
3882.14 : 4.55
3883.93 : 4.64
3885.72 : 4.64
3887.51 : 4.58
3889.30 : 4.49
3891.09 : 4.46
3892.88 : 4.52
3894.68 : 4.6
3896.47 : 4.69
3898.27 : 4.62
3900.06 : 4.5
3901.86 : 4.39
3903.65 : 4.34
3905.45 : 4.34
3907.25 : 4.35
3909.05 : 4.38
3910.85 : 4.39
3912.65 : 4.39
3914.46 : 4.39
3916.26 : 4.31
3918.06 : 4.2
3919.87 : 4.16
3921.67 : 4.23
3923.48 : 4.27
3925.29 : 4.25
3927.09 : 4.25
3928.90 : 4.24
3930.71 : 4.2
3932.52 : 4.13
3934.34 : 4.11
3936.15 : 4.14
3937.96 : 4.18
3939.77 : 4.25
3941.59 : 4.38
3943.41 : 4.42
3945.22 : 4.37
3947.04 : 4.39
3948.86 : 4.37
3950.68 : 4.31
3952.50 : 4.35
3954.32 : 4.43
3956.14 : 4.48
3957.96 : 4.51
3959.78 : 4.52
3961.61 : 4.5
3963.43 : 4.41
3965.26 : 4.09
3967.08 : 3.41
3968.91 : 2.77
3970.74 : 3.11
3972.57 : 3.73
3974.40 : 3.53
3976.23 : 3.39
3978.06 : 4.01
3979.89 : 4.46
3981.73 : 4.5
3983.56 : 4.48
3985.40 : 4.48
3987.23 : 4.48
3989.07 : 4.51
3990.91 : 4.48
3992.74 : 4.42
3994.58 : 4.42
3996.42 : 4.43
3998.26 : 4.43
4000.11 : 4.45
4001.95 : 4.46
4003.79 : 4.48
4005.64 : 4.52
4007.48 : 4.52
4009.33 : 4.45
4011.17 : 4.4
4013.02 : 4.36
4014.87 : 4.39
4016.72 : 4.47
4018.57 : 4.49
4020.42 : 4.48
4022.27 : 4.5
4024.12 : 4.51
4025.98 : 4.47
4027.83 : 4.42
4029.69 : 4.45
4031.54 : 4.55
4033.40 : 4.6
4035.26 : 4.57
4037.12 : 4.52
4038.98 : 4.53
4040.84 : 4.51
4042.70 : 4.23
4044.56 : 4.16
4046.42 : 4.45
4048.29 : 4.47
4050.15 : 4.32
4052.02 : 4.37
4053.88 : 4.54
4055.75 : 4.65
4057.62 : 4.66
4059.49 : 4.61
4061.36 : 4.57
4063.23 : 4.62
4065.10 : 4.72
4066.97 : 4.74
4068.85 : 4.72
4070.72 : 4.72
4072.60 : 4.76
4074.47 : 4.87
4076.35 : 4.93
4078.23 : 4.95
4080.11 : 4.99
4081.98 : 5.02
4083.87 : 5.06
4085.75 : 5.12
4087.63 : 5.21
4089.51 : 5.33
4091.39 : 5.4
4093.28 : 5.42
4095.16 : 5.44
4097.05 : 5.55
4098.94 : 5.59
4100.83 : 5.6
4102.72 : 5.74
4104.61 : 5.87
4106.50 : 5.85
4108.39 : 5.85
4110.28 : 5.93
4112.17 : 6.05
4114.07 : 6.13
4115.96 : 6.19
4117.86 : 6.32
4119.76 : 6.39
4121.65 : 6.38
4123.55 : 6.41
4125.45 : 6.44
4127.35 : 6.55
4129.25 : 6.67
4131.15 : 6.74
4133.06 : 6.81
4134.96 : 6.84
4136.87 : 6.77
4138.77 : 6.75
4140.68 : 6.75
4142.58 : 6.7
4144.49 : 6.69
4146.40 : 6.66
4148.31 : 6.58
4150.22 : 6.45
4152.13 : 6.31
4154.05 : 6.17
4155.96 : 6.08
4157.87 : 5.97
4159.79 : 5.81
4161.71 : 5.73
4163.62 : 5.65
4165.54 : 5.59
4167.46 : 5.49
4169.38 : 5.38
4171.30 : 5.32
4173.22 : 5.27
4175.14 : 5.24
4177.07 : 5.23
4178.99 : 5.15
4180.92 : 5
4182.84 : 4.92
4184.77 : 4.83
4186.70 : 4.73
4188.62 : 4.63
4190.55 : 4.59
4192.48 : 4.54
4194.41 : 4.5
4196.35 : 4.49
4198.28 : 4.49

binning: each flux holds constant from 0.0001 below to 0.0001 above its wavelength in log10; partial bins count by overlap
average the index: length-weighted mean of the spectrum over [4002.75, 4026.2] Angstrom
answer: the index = 4.46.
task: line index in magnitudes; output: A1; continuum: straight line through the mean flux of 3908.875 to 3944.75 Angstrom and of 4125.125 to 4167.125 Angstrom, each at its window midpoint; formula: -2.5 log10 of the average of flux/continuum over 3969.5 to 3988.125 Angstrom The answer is 0.19 mag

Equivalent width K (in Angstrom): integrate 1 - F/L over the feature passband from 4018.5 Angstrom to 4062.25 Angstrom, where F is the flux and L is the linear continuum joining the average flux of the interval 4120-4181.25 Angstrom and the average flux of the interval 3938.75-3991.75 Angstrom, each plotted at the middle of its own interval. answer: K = 4.2 Angstrom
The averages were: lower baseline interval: 4.18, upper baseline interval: 6.12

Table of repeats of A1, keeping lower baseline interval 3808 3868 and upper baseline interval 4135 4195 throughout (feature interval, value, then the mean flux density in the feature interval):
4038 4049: 0.201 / 4.39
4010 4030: 0.171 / 4.45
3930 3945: 0.168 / 4.23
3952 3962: 0.123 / 4.47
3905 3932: 0.140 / 4.29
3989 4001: 0.156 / 4.44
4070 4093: 0.076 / 5.04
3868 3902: 0.060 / 4.51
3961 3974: 0.337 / 3.69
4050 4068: 0.164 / 4.59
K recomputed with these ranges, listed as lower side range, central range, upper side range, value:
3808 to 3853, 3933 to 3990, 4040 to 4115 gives 8.24 Angstrom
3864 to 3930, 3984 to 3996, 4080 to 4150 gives 1.53 Angstrom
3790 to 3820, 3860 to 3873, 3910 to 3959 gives 0.58 Angstrom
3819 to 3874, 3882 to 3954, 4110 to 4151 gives 9.78 Angstrom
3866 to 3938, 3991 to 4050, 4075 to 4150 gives 9.29 Angstrom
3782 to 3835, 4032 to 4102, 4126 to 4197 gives 8.86 Angstrom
